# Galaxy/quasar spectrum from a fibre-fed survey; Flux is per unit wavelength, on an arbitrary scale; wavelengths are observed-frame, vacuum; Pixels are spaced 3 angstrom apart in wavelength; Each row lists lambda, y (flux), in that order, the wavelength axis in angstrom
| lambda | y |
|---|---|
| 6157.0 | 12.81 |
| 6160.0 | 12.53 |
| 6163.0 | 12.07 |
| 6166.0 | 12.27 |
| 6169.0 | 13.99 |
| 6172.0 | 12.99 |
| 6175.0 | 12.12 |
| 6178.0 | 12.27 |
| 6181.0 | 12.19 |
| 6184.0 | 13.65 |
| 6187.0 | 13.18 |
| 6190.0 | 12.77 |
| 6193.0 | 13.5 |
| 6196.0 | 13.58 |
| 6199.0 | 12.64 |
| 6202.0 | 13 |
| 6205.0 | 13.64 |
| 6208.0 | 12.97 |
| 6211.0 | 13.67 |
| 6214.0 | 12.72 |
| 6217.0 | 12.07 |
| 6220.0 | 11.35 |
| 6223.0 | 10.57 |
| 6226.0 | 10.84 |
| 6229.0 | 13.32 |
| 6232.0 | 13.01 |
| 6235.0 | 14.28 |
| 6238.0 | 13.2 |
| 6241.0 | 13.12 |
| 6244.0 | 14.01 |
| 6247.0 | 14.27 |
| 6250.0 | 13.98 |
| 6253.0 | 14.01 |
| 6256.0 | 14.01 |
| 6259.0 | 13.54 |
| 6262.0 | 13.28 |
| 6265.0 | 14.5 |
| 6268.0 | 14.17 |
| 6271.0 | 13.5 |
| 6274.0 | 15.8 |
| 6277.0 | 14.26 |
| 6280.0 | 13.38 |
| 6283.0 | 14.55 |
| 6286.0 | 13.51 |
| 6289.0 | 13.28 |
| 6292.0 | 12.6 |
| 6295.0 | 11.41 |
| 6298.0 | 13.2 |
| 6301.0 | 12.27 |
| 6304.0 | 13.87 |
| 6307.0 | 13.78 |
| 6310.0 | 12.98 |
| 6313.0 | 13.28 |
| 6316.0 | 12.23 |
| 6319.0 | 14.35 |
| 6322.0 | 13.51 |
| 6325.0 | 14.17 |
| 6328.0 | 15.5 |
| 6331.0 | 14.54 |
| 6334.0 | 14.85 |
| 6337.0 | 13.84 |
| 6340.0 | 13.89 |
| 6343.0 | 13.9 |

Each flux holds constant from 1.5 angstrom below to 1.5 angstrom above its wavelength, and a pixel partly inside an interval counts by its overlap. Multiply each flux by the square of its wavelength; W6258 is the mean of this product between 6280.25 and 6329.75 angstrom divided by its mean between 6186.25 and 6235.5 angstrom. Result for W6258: 1.09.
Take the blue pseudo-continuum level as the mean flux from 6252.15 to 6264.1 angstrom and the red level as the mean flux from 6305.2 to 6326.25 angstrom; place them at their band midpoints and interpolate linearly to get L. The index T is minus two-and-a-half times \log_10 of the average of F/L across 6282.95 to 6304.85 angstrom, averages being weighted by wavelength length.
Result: 0.049 mag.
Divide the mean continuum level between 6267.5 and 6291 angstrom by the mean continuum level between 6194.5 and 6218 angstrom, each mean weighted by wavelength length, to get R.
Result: 1.07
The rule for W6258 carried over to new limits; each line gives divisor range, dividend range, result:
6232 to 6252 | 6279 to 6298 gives 0.97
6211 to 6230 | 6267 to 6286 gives 1.21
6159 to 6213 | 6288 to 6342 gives 1.09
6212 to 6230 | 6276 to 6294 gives 1.17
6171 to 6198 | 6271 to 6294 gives 1.11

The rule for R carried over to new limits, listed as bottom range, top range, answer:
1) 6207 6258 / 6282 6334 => 1.04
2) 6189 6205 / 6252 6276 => 1.07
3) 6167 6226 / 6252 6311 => 1.07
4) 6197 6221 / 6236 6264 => 1.07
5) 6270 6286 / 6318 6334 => 1.01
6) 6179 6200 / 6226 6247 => 1.02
